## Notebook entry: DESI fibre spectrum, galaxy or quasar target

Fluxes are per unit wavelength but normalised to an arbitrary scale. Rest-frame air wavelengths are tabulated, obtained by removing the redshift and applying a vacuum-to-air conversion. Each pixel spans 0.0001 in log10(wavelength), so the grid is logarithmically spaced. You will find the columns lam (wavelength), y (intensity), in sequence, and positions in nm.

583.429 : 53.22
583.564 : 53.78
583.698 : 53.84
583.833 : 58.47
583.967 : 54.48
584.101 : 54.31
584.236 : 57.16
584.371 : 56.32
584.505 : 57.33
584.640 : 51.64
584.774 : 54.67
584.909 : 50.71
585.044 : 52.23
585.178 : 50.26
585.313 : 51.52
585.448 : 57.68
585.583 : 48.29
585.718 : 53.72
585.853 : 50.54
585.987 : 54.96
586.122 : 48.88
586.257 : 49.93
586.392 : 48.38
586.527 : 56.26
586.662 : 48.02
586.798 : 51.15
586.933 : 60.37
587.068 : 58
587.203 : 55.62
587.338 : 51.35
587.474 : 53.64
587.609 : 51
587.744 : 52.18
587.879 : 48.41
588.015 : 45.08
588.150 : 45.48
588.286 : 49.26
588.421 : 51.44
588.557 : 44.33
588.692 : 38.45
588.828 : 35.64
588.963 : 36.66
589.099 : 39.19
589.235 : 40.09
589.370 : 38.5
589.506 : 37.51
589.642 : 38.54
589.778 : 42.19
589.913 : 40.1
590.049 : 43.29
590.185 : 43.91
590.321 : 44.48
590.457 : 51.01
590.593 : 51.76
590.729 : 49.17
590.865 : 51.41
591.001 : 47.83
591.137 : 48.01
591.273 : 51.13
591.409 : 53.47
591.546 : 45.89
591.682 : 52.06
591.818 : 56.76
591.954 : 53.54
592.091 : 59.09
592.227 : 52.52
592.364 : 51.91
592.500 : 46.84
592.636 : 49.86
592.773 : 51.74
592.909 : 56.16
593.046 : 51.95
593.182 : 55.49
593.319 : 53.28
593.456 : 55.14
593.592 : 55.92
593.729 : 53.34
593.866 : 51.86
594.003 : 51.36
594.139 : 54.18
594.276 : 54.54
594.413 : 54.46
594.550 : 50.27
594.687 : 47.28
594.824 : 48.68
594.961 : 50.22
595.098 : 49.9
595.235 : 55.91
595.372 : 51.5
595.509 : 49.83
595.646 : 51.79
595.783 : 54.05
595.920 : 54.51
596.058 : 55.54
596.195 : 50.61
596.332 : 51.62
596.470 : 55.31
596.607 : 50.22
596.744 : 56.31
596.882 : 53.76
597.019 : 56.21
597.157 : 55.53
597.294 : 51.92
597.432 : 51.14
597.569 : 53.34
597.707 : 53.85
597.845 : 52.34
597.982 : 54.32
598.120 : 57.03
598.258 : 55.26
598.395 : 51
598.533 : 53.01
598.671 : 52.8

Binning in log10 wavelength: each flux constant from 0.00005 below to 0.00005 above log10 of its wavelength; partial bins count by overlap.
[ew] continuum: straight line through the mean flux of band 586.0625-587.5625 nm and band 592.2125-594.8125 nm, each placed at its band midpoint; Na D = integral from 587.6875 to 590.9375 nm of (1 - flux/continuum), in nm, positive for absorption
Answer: 0.532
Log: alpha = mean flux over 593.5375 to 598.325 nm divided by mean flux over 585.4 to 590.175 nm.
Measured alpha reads 1.12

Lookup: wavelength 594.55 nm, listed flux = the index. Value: 50.27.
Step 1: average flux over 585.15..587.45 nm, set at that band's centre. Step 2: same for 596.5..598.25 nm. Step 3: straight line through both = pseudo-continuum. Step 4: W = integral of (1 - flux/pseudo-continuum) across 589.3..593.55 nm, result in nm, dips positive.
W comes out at 0.323 nm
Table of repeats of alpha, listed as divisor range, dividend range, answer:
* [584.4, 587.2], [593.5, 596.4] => 0.99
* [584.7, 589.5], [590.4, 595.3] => 1.06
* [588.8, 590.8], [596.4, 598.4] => 1.28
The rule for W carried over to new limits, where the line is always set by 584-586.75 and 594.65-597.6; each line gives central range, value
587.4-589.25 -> 0.260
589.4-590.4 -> 0.212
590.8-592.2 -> 0.018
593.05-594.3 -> -0.028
